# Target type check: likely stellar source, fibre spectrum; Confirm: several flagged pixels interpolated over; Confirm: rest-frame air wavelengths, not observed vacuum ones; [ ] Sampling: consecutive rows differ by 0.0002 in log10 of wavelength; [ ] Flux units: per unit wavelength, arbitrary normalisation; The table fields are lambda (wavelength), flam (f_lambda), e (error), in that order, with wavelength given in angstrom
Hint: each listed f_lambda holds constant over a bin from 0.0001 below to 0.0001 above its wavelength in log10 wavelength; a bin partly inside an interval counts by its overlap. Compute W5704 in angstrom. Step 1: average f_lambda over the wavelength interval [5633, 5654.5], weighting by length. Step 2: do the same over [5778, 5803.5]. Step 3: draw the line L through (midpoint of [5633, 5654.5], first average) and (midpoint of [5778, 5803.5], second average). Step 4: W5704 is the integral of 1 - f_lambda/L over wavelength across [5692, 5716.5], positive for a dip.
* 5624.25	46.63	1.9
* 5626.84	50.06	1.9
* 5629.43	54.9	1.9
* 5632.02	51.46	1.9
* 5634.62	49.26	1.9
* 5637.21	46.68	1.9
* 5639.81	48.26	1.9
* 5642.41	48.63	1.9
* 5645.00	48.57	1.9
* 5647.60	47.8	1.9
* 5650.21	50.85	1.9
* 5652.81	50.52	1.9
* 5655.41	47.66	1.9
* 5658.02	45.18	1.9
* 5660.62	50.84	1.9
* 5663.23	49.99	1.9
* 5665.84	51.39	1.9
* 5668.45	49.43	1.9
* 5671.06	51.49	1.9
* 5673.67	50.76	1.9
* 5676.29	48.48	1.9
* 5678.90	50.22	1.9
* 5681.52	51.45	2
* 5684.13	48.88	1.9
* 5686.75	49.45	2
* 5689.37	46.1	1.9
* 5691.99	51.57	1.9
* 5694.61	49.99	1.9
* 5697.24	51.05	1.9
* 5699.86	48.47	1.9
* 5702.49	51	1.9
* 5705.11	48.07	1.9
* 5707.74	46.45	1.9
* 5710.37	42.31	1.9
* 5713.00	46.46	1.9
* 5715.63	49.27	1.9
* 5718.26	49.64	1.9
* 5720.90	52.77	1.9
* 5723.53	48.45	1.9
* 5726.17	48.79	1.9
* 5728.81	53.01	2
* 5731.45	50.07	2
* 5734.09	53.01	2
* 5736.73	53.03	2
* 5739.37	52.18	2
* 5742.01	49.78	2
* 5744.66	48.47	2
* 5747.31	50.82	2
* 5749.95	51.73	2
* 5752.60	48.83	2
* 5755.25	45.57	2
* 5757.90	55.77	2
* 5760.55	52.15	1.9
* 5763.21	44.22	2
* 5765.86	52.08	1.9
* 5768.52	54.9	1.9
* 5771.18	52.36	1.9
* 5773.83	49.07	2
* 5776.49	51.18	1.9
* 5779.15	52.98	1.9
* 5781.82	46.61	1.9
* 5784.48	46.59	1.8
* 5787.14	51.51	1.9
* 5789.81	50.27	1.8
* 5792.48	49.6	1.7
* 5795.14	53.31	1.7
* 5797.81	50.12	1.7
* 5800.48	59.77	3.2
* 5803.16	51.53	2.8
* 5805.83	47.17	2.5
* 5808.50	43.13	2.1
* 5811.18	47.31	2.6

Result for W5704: 0.8 angstrom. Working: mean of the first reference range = 48.8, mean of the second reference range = 51.2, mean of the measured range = 48.3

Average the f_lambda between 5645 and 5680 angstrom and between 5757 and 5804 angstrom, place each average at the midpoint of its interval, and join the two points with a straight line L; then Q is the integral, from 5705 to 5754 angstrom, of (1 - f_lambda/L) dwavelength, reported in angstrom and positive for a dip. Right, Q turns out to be 0.8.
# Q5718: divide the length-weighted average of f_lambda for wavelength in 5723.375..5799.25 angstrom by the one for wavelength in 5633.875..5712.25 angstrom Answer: 1.0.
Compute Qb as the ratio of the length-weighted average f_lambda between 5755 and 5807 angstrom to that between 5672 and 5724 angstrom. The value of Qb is 1.04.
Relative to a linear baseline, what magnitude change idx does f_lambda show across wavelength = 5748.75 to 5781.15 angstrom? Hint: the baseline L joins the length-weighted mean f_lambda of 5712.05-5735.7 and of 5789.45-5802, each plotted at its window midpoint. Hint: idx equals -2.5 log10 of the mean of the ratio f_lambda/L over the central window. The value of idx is 0.019 mag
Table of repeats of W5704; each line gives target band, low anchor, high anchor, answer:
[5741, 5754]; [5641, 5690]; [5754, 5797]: 0.08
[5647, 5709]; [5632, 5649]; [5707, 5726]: -1.61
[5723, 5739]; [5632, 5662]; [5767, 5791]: -0.43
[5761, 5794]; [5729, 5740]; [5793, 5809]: 0.87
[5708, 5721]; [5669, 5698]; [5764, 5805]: 0.73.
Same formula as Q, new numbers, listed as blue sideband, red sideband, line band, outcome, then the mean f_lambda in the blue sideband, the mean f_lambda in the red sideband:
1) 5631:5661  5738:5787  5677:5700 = -0.2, 48.7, 50.3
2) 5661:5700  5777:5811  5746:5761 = -0.2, 50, 50.1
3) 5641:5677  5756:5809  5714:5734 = -0.1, 49.4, 50.8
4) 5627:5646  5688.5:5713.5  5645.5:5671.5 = -0.1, 49.7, 48.2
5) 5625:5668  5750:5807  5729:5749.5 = -0.3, 49.5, 50.8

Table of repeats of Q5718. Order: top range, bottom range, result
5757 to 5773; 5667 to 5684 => 1.03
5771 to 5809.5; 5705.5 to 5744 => 1.02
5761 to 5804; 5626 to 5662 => 1.03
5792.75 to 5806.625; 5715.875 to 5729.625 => 1.04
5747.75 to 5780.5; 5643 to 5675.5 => 1.03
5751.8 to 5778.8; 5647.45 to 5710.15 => 1.03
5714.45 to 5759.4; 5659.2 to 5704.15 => 1.01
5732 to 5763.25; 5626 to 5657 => 1.02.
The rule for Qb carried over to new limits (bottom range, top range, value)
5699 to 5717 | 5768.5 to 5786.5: 1.06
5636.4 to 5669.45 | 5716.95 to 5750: 1.04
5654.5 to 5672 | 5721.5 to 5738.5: 1.04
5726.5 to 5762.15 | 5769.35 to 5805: 1.00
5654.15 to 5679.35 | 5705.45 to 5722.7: 0.97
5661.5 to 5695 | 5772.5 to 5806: 1.02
